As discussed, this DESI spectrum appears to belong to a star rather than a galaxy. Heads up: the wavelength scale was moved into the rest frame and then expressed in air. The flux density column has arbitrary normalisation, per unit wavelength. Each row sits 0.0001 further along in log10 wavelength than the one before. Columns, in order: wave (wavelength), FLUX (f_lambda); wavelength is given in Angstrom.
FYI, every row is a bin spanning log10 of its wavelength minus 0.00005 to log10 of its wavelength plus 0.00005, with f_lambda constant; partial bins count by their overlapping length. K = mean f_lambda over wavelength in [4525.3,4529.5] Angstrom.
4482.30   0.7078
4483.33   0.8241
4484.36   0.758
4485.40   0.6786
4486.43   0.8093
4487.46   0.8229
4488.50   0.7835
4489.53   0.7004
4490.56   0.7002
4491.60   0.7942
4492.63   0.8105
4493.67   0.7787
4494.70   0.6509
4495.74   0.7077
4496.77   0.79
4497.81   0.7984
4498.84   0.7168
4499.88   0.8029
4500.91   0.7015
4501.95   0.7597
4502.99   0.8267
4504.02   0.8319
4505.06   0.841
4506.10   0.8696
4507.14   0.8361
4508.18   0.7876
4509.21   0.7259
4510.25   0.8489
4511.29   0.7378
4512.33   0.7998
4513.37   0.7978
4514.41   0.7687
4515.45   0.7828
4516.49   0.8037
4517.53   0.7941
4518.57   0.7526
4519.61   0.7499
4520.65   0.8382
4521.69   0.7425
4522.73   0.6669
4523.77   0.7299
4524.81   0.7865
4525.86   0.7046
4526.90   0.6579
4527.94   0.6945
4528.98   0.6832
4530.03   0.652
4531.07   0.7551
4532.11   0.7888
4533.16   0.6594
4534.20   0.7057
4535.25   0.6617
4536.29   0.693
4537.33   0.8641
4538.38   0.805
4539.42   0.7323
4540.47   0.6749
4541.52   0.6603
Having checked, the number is 0.686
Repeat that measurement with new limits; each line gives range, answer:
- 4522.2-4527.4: 0.709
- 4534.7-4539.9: 0.752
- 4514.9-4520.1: 0.777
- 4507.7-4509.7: 0.76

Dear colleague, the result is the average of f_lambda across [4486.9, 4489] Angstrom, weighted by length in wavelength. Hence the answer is 0.802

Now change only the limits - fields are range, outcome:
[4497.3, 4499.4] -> 0.759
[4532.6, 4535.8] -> 0.676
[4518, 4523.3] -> 0.751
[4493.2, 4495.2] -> 0.716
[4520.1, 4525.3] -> 0.754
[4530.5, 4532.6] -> 0.771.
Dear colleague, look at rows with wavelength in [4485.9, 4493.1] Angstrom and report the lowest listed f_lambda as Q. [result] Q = 0.7002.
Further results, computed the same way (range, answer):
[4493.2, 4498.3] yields 0.6509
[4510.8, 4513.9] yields 0.7378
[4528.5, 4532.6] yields 0.652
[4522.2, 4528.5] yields 0.6579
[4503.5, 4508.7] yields 0.7876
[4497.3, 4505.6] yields 0.7015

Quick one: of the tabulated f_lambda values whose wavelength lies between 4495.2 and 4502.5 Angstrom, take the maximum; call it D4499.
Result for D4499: 0.8029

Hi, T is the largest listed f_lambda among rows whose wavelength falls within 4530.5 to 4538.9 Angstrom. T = 0.8641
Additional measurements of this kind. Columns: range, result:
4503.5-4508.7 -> 0.8696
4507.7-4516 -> 0.8489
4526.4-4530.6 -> 0.6945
